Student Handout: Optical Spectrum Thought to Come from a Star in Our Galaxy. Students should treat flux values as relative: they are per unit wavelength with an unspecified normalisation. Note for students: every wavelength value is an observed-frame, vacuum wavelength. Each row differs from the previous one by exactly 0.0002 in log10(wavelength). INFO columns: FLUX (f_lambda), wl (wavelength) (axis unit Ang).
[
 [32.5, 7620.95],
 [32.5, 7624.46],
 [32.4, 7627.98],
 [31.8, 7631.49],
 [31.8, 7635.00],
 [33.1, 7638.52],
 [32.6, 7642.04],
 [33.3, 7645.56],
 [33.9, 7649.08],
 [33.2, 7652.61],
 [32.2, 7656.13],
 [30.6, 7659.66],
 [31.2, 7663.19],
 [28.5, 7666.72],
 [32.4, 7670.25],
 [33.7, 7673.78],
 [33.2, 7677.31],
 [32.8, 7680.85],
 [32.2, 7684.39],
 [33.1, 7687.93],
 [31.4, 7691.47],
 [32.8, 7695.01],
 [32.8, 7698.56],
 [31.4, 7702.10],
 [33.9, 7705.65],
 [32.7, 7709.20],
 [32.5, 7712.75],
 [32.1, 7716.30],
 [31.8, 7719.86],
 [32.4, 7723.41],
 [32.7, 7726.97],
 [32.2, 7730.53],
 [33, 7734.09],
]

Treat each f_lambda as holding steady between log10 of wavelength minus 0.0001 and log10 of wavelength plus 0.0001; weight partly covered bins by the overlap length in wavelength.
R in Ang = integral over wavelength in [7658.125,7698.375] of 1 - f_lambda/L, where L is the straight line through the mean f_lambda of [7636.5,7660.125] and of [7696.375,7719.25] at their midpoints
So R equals 0.8 Ang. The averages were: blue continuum 32.8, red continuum 32.5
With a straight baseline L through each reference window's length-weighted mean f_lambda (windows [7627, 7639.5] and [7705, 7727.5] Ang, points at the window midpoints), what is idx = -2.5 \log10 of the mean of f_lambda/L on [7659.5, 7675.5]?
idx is 0.03 mag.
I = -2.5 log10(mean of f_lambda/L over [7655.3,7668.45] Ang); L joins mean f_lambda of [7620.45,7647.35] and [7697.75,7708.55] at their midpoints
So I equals 0.071 mag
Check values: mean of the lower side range 32.5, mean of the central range 30.5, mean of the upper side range 32.7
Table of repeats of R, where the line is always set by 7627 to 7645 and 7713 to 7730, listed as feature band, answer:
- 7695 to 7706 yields -0.1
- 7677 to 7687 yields -0.1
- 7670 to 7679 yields -0.2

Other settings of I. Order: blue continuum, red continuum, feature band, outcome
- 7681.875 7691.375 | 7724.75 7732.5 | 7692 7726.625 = -0.001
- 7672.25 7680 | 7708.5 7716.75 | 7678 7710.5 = 0.011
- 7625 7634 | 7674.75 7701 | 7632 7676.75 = 0.004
